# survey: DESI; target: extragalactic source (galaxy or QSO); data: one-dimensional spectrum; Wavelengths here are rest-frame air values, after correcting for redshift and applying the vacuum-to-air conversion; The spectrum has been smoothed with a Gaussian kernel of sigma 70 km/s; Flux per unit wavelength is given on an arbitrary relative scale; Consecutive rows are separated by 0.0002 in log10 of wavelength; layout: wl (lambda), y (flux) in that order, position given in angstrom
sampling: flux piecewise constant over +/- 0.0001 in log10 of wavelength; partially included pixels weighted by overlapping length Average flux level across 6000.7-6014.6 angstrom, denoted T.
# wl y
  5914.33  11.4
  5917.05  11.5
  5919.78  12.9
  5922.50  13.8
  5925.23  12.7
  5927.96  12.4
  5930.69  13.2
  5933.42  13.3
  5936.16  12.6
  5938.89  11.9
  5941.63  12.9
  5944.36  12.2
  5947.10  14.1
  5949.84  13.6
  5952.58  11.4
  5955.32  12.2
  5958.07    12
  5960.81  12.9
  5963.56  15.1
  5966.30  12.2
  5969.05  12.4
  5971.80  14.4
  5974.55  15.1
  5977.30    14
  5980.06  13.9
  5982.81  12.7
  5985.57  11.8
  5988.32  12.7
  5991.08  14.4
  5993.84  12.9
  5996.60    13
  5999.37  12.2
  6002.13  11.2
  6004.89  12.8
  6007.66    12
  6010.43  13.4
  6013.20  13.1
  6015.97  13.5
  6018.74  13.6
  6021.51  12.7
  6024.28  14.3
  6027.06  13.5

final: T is 12.5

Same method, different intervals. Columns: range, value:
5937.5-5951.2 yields 12.9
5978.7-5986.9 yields 12.8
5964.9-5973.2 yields 13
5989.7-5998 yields 13.4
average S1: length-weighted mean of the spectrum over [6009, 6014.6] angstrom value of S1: 13.2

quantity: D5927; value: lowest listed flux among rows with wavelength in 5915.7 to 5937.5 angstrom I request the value 11.5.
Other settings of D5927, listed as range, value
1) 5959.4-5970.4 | 12.2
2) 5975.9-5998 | 11.8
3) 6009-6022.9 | 12.7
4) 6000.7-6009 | 11.2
